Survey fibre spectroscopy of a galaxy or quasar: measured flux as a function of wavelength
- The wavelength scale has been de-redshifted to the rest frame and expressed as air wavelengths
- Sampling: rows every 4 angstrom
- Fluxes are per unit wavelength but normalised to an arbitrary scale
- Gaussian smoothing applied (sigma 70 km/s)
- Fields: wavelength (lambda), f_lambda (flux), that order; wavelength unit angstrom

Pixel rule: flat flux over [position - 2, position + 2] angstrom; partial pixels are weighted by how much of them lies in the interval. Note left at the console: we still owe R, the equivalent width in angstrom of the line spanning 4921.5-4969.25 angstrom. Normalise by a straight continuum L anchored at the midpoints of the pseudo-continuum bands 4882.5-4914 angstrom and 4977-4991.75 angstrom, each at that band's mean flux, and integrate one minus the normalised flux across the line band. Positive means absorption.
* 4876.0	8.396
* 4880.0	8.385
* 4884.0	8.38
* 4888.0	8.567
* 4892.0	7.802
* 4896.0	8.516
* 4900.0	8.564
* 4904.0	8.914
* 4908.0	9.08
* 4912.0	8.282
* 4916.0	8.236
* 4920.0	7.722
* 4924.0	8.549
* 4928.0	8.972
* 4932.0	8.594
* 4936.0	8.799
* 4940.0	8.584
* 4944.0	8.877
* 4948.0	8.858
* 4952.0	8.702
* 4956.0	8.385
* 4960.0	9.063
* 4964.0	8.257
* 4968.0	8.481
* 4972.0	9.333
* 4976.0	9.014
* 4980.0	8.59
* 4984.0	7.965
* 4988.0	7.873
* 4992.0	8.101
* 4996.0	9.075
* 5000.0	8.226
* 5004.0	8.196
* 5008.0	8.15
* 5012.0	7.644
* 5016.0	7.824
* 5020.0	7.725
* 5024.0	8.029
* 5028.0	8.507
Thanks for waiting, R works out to -1.9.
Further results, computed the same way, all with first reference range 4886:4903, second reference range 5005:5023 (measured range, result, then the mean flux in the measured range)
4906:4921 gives -0.1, 8.37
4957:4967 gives -0.6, 8.61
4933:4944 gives -0.7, 8.72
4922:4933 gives -0.6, 8.72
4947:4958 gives -0.7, 8.63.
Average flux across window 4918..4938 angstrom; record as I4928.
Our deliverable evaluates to 8.53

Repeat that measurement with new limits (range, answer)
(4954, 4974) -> 8.7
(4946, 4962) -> 8.75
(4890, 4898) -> 8.16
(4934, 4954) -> 8.76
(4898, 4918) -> 8.62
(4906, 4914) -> 8.68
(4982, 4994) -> 7.98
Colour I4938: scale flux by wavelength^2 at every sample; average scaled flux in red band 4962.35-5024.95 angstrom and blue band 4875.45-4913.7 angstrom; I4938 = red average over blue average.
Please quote 1.01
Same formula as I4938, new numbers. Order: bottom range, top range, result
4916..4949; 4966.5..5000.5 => 1.01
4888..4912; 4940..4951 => 1.05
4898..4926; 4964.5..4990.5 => 1.03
